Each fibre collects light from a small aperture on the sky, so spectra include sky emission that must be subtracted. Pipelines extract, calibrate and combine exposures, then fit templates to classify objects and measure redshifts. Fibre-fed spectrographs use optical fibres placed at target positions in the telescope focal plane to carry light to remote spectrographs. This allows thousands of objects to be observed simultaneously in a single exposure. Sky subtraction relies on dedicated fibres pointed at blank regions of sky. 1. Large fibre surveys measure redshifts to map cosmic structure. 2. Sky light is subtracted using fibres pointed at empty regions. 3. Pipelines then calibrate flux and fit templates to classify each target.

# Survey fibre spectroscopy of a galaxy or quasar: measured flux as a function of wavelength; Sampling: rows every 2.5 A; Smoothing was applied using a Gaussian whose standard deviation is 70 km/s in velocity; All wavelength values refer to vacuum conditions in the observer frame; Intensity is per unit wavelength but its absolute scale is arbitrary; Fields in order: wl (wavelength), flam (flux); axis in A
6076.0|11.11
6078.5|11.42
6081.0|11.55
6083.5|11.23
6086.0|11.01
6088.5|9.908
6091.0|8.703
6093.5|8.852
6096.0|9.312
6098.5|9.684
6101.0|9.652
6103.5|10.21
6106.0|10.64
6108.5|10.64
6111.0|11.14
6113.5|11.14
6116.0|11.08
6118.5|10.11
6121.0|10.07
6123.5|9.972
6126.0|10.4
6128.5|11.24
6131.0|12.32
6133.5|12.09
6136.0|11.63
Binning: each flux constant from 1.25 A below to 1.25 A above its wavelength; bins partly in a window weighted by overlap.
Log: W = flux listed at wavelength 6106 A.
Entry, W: 10.64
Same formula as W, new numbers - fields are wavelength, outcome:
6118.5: 10.11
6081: 11.55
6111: 11.14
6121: 10.07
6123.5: 9.972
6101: 9.652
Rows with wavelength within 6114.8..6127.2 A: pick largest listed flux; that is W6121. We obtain 11.08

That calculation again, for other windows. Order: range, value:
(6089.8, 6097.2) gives 9.312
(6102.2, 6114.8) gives 11.14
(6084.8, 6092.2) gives 11.01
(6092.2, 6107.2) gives 10.64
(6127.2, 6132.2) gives 12.32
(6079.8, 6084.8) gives 11.55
